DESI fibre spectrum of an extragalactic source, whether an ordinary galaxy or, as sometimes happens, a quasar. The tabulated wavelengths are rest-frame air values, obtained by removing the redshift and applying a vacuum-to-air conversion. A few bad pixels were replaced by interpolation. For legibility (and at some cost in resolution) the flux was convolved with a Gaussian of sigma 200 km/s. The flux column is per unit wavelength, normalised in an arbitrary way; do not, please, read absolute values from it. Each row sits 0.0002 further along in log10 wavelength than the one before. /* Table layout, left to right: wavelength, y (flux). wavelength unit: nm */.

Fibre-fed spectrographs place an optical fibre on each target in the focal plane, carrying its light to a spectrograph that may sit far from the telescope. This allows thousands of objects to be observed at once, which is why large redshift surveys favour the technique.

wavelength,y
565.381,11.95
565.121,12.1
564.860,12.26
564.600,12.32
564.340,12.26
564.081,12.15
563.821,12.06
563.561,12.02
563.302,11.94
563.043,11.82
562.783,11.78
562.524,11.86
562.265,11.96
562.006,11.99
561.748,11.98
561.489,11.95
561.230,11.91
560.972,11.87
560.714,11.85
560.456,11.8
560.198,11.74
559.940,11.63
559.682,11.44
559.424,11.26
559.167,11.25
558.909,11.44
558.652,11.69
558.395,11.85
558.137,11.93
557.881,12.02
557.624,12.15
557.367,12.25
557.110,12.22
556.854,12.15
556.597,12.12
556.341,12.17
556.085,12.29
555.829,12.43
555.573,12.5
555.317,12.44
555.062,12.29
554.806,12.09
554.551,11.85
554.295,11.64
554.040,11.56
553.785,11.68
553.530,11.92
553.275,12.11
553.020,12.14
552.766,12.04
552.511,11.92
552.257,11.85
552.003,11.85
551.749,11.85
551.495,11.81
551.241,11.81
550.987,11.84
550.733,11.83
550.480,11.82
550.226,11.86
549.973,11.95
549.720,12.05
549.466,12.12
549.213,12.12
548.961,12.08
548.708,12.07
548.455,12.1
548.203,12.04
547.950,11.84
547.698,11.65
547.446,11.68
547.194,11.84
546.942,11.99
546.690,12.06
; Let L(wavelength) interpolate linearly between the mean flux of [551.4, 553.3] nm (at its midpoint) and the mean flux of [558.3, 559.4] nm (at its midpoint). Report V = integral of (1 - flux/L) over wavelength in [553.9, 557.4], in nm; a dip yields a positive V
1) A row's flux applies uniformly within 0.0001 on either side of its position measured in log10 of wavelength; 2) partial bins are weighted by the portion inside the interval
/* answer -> -0.12 nm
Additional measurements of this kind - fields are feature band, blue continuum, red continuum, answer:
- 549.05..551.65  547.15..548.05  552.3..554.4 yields -0.025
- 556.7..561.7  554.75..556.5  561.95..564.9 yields 0.154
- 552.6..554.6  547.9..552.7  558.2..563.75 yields 0.003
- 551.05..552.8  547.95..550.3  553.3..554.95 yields 0.006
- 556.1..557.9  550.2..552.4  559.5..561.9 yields -0.055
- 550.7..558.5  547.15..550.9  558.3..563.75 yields -0.108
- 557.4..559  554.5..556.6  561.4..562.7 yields 0.034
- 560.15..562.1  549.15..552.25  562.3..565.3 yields 0.020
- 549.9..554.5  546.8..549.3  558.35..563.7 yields 0.010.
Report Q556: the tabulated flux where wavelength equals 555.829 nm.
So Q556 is 12.43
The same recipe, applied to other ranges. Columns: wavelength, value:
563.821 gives 12.06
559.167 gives 11.25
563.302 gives 11.94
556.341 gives 12.17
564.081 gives 12.15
